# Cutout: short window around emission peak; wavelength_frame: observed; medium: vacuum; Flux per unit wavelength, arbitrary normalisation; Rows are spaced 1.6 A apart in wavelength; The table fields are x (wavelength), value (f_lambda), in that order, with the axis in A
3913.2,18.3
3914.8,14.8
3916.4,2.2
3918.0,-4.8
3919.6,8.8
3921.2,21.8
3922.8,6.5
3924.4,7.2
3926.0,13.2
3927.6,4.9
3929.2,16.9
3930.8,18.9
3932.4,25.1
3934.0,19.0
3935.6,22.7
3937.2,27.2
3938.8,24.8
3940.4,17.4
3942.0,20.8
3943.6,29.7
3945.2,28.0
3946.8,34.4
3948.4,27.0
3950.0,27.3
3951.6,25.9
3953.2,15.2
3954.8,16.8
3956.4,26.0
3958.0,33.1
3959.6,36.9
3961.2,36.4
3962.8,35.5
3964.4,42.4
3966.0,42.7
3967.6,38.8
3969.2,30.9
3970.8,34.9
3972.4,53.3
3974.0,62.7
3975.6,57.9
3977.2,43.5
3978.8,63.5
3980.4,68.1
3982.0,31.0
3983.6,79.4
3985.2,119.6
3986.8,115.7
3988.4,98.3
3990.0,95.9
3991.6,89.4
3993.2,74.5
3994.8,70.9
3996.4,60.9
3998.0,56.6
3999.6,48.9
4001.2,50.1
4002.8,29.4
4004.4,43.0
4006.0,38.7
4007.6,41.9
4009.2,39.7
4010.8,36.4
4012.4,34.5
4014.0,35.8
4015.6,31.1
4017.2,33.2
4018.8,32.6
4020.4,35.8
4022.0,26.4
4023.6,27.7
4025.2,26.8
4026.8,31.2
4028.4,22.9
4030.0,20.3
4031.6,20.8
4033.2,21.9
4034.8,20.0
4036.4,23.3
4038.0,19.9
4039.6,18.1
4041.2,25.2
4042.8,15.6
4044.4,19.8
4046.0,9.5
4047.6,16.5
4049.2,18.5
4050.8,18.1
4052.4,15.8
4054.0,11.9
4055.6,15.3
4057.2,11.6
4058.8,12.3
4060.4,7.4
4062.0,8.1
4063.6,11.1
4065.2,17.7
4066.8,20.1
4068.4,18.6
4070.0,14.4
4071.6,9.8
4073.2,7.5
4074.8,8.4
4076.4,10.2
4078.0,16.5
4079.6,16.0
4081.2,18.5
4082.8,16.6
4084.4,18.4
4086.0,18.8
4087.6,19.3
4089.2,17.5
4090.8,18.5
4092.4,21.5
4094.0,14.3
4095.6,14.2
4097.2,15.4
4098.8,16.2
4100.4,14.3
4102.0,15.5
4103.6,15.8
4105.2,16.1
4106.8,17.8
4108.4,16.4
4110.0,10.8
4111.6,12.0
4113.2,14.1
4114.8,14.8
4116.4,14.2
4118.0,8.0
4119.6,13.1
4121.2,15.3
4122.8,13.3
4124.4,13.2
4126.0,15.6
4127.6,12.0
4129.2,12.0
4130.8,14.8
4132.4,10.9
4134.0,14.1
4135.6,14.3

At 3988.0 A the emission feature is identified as Lyman alpha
